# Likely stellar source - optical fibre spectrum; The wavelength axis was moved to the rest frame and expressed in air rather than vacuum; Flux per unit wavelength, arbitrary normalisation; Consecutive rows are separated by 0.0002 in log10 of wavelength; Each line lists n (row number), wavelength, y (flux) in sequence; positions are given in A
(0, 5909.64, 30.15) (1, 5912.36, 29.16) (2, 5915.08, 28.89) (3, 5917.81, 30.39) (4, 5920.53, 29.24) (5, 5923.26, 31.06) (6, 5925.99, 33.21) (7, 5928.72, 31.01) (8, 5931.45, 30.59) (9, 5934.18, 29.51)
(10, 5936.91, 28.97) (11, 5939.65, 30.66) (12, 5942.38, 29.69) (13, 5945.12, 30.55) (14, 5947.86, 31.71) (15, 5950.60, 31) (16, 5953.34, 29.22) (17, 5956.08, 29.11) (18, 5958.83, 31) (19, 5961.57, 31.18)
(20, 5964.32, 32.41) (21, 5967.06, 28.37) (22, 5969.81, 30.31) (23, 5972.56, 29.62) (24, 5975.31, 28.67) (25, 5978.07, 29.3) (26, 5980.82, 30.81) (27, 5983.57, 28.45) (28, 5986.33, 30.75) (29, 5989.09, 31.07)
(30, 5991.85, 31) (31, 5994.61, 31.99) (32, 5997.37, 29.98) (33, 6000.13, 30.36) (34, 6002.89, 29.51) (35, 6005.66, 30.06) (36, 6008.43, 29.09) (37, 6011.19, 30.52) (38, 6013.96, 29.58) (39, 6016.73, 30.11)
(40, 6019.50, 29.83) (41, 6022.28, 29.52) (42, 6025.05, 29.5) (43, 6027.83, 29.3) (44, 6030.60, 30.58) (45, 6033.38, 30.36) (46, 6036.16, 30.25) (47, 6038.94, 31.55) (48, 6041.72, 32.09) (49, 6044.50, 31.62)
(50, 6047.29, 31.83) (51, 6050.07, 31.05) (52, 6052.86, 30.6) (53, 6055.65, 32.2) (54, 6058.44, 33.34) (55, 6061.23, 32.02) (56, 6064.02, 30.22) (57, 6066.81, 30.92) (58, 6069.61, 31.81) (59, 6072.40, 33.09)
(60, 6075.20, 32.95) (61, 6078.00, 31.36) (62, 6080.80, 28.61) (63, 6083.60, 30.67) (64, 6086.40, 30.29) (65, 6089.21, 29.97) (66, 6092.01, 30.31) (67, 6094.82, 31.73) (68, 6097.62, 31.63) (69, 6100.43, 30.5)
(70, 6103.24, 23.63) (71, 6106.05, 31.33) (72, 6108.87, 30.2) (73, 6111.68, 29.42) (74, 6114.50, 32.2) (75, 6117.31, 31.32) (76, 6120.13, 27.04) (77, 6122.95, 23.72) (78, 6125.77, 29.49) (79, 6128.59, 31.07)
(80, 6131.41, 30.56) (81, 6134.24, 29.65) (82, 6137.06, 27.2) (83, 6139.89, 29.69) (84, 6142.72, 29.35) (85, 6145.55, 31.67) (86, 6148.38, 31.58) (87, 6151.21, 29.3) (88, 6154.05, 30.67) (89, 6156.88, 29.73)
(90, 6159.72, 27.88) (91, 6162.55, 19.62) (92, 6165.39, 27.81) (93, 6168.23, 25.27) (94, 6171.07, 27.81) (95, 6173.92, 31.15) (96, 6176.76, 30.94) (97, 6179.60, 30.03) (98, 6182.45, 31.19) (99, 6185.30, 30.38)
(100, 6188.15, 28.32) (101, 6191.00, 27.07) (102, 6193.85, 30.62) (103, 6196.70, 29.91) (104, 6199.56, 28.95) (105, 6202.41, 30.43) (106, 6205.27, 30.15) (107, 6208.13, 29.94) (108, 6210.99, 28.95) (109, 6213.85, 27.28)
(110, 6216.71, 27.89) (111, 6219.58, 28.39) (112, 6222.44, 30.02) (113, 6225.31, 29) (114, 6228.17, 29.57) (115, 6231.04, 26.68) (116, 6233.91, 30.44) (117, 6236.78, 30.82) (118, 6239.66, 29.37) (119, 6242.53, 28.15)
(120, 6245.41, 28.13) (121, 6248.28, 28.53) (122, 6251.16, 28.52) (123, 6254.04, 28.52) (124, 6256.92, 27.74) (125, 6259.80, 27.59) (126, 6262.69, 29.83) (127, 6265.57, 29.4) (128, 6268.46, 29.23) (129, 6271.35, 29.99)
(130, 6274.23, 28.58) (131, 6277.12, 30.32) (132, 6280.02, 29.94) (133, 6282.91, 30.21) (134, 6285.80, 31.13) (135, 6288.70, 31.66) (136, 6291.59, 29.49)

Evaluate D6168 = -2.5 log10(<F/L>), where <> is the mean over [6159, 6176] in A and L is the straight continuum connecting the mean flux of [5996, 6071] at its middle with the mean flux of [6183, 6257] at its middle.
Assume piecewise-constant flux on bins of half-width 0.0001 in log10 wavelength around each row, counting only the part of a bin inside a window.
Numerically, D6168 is 0.11 mag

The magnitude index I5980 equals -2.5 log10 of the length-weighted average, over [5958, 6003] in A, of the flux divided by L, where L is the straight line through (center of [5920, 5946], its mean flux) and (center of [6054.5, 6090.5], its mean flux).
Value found 0.02 mag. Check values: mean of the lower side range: 30.5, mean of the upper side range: 31.3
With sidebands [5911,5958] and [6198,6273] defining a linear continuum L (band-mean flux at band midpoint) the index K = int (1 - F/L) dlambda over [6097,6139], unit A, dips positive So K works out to 0.4 A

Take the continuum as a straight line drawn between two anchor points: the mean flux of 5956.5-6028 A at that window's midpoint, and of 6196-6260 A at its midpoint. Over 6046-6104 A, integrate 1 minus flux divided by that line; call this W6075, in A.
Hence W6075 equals -2.5 A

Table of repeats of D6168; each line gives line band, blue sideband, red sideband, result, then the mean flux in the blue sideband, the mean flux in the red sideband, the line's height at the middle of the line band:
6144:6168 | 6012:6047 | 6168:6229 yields 0.05 mag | 30.4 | 29.3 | 29.6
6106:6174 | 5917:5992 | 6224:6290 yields 0.03 mag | 30.3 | 29.3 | 29.7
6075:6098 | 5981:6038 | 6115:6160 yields -0.03 mag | 30.1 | 29.5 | 29.7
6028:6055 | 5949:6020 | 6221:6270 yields -0.04 mag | 30.1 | 28.9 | 29.9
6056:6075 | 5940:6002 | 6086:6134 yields -0.07 mag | 30.3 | 29.7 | 29.9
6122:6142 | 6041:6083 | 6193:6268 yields 0.06 mag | 31.6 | 29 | 30.5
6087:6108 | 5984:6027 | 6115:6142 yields -0.02 mag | 30.1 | 29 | 29.3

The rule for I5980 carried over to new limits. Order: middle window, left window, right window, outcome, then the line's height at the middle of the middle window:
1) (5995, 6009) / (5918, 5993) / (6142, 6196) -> 0.00 mag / 30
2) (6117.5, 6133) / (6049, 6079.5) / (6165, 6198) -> 0.07 mag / 30.5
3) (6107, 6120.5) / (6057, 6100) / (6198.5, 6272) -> 0.02 mag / 30.7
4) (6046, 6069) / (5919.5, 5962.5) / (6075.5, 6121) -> -0.05 mag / 30.2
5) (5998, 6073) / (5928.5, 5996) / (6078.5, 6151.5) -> -0.03 mag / 30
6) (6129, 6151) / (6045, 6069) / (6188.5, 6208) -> 0.01 mag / 30.3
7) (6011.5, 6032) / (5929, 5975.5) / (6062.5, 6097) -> 0.03 mag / 30.7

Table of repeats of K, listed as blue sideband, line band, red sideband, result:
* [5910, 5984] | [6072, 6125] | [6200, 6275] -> -0.7 A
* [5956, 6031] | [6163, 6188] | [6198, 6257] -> 0.3 A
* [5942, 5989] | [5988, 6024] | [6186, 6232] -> -0.3 A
